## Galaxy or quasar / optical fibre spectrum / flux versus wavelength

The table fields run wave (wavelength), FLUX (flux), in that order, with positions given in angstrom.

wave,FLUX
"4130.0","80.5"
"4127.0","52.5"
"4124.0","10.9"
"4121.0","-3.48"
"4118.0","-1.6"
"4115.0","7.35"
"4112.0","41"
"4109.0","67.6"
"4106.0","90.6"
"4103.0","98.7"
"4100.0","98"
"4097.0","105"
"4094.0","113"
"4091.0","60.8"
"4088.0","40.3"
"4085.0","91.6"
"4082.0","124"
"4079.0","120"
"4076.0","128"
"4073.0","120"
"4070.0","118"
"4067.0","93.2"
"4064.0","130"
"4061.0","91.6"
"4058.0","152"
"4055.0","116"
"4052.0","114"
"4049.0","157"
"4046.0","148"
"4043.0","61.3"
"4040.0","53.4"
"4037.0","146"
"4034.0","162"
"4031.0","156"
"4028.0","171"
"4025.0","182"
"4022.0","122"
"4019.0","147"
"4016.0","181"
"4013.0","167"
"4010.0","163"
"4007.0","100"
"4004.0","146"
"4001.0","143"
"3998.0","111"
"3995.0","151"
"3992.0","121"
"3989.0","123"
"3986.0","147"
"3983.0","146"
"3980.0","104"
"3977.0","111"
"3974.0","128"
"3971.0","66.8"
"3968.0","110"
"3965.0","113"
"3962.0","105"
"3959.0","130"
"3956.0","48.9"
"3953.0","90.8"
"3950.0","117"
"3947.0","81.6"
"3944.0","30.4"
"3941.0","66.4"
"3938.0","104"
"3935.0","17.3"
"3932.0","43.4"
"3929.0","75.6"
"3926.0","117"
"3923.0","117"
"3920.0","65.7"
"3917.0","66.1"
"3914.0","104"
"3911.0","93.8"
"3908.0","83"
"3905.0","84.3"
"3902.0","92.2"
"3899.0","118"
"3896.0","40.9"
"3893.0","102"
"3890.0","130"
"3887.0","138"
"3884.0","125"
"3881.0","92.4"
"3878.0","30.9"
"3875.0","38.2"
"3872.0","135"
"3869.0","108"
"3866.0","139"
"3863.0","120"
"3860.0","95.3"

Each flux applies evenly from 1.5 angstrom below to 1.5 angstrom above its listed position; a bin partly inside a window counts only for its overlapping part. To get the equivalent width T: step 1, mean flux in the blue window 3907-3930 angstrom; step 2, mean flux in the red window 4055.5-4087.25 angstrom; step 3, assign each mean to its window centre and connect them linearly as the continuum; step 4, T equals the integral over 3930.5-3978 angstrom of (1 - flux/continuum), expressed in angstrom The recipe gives 5.9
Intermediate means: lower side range 90.8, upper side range 115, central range 85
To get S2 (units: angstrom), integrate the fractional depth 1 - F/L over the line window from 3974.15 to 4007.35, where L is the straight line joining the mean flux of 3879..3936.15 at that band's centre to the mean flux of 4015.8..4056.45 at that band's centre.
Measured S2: -2.6 angstrom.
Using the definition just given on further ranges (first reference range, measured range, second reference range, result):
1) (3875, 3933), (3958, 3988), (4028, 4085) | -3.3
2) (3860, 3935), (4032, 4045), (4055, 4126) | -3.6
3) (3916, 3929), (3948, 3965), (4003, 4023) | 1.9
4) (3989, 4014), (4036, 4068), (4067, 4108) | 0.0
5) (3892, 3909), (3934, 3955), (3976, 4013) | 6.8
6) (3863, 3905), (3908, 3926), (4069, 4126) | 0.8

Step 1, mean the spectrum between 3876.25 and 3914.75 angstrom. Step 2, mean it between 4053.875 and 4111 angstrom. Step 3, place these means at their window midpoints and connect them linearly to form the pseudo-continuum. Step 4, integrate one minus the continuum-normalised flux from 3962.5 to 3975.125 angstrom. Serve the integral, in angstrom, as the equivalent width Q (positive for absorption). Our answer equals -0.8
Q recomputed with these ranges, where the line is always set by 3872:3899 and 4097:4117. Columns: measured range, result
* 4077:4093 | -4.2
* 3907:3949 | 5.2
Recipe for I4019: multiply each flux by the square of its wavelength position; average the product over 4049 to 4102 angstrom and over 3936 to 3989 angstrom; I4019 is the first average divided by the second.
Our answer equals 1.14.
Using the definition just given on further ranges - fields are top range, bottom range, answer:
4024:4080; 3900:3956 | 1.69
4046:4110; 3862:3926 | 1.22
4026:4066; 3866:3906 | 1.43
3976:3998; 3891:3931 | 1.49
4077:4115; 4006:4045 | 0.63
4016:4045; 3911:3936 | 1.84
